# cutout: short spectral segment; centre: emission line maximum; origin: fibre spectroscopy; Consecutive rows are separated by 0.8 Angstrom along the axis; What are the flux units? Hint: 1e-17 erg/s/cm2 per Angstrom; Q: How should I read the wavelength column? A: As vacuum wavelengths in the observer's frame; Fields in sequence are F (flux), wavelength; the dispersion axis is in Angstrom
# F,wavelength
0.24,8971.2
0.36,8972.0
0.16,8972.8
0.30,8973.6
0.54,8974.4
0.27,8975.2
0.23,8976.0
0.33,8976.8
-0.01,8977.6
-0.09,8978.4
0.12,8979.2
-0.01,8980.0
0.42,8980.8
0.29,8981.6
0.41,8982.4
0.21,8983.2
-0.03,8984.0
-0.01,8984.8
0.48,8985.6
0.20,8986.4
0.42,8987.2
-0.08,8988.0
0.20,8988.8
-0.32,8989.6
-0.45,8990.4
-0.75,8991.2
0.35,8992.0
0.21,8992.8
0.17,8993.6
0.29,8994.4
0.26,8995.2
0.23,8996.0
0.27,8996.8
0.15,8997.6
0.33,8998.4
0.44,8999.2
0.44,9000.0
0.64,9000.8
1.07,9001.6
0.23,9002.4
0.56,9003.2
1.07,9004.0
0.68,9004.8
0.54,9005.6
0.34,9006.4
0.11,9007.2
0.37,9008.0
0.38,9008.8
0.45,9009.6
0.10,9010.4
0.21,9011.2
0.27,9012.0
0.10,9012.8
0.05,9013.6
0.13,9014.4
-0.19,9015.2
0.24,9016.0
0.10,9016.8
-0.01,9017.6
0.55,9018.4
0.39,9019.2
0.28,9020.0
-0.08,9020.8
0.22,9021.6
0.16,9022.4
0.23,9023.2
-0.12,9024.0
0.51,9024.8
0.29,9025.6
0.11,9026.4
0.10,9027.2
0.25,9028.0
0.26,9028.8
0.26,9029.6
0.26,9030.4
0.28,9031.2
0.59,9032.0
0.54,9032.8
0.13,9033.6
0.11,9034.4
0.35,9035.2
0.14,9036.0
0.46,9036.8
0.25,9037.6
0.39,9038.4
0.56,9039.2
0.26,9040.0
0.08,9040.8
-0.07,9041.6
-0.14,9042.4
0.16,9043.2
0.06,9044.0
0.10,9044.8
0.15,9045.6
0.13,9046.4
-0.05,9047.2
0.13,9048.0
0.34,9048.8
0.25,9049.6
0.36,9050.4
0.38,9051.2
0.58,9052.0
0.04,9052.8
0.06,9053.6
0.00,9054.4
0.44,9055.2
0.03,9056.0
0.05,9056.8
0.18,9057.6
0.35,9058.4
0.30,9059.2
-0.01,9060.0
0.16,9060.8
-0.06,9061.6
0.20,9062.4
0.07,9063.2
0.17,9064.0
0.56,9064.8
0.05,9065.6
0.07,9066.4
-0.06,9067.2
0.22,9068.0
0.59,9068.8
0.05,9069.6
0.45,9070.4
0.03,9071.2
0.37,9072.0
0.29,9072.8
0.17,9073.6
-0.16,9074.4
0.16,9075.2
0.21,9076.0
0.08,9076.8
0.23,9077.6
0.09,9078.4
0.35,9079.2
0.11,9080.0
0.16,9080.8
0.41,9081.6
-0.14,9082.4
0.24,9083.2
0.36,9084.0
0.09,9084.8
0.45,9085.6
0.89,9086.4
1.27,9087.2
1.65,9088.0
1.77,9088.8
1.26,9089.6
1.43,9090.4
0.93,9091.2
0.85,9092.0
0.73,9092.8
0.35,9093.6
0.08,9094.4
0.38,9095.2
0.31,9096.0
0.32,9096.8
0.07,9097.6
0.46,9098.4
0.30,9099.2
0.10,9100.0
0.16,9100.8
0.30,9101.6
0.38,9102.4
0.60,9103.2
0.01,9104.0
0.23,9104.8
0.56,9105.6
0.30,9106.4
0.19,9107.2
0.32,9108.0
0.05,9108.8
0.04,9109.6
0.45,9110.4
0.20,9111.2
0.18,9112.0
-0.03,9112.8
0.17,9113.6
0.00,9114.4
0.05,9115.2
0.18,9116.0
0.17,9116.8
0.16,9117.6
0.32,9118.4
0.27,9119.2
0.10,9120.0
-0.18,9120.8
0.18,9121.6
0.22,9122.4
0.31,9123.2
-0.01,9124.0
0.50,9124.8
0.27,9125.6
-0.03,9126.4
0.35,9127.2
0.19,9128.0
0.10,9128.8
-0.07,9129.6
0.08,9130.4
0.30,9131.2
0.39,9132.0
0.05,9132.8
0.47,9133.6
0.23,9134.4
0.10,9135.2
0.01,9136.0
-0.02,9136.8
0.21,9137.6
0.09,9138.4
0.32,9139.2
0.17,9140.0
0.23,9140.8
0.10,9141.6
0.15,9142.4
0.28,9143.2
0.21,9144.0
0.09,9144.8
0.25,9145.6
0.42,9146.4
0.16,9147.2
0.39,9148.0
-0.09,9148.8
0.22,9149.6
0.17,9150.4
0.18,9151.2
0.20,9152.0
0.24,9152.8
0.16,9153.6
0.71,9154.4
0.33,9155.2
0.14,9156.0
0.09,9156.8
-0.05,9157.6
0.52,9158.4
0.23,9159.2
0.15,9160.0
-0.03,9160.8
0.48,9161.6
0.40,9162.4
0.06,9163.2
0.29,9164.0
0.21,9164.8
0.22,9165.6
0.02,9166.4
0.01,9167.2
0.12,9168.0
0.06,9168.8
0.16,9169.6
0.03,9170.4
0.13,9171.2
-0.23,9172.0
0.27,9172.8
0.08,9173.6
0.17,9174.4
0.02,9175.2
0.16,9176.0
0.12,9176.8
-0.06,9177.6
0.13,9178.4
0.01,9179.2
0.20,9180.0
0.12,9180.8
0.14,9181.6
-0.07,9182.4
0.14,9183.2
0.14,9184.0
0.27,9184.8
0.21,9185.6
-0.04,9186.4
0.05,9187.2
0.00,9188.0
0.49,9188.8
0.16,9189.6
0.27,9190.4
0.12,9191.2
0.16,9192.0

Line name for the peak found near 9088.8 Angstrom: [O III] 5007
